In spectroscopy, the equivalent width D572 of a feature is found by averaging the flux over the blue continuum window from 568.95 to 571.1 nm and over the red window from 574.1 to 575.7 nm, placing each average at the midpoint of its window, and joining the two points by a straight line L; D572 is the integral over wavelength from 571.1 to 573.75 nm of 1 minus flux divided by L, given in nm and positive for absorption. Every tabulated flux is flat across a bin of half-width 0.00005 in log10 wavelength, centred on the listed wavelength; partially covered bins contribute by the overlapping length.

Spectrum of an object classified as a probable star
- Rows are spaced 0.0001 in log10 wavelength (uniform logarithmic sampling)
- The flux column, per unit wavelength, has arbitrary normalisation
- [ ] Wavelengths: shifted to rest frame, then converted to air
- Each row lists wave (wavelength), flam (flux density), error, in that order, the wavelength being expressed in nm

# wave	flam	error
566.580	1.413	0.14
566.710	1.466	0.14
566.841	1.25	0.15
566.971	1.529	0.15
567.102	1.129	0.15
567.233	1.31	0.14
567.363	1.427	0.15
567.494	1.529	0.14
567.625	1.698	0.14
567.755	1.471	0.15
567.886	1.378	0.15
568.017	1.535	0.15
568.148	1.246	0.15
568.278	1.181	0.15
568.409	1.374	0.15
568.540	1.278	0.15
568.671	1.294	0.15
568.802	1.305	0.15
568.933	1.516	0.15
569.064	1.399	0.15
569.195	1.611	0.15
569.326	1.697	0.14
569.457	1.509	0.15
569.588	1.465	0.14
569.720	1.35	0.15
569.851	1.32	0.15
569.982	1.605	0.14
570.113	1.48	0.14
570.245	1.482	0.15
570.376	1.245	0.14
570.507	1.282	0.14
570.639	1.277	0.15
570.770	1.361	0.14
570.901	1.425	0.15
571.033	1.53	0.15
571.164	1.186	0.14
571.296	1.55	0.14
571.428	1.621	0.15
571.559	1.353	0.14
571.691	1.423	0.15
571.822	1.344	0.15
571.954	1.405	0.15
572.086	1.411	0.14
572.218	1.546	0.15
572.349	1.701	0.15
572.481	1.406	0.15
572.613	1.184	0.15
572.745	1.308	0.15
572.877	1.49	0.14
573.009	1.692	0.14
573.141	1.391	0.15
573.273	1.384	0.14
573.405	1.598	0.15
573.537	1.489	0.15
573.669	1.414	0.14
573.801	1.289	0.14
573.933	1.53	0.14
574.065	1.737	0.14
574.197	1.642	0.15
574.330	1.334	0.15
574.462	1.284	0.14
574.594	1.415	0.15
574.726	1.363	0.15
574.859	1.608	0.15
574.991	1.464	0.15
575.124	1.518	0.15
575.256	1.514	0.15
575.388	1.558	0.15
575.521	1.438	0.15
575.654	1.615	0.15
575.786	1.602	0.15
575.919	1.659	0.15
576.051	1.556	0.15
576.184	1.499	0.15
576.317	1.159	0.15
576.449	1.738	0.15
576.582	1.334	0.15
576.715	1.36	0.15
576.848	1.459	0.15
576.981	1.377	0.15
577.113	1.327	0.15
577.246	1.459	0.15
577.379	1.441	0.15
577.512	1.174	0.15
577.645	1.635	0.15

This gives 0.03 nm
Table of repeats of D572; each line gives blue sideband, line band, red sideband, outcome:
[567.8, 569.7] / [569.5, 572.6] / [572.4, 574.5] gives 0.02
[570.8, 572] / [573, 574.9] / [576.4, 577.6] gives -0.07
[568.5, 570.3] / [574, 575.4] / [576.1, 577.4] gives -0.06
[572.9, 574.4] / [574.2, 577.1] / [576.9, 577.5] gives -0.08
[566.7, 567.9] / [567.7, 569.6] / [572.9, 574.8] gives 0.02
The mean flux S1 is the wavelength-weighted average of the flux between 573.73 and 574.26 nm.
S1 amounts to 1.55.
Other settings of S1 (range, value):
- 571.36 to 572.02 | 1.43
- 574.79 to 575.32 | 1.52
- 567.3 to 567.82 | 1.53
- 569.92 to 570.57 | 1.42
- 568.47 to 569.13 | 1.36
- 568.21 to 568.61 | 1.28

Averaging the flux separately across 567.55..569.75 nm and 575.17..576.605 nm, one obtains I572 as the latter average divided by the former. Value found 1.06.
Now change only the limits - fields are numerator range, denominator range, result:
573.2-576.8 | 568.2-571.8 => 1.05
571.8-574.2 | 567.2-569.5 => 1.03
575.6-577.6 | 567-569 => 1.05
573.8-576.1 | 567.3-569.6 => 1.05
